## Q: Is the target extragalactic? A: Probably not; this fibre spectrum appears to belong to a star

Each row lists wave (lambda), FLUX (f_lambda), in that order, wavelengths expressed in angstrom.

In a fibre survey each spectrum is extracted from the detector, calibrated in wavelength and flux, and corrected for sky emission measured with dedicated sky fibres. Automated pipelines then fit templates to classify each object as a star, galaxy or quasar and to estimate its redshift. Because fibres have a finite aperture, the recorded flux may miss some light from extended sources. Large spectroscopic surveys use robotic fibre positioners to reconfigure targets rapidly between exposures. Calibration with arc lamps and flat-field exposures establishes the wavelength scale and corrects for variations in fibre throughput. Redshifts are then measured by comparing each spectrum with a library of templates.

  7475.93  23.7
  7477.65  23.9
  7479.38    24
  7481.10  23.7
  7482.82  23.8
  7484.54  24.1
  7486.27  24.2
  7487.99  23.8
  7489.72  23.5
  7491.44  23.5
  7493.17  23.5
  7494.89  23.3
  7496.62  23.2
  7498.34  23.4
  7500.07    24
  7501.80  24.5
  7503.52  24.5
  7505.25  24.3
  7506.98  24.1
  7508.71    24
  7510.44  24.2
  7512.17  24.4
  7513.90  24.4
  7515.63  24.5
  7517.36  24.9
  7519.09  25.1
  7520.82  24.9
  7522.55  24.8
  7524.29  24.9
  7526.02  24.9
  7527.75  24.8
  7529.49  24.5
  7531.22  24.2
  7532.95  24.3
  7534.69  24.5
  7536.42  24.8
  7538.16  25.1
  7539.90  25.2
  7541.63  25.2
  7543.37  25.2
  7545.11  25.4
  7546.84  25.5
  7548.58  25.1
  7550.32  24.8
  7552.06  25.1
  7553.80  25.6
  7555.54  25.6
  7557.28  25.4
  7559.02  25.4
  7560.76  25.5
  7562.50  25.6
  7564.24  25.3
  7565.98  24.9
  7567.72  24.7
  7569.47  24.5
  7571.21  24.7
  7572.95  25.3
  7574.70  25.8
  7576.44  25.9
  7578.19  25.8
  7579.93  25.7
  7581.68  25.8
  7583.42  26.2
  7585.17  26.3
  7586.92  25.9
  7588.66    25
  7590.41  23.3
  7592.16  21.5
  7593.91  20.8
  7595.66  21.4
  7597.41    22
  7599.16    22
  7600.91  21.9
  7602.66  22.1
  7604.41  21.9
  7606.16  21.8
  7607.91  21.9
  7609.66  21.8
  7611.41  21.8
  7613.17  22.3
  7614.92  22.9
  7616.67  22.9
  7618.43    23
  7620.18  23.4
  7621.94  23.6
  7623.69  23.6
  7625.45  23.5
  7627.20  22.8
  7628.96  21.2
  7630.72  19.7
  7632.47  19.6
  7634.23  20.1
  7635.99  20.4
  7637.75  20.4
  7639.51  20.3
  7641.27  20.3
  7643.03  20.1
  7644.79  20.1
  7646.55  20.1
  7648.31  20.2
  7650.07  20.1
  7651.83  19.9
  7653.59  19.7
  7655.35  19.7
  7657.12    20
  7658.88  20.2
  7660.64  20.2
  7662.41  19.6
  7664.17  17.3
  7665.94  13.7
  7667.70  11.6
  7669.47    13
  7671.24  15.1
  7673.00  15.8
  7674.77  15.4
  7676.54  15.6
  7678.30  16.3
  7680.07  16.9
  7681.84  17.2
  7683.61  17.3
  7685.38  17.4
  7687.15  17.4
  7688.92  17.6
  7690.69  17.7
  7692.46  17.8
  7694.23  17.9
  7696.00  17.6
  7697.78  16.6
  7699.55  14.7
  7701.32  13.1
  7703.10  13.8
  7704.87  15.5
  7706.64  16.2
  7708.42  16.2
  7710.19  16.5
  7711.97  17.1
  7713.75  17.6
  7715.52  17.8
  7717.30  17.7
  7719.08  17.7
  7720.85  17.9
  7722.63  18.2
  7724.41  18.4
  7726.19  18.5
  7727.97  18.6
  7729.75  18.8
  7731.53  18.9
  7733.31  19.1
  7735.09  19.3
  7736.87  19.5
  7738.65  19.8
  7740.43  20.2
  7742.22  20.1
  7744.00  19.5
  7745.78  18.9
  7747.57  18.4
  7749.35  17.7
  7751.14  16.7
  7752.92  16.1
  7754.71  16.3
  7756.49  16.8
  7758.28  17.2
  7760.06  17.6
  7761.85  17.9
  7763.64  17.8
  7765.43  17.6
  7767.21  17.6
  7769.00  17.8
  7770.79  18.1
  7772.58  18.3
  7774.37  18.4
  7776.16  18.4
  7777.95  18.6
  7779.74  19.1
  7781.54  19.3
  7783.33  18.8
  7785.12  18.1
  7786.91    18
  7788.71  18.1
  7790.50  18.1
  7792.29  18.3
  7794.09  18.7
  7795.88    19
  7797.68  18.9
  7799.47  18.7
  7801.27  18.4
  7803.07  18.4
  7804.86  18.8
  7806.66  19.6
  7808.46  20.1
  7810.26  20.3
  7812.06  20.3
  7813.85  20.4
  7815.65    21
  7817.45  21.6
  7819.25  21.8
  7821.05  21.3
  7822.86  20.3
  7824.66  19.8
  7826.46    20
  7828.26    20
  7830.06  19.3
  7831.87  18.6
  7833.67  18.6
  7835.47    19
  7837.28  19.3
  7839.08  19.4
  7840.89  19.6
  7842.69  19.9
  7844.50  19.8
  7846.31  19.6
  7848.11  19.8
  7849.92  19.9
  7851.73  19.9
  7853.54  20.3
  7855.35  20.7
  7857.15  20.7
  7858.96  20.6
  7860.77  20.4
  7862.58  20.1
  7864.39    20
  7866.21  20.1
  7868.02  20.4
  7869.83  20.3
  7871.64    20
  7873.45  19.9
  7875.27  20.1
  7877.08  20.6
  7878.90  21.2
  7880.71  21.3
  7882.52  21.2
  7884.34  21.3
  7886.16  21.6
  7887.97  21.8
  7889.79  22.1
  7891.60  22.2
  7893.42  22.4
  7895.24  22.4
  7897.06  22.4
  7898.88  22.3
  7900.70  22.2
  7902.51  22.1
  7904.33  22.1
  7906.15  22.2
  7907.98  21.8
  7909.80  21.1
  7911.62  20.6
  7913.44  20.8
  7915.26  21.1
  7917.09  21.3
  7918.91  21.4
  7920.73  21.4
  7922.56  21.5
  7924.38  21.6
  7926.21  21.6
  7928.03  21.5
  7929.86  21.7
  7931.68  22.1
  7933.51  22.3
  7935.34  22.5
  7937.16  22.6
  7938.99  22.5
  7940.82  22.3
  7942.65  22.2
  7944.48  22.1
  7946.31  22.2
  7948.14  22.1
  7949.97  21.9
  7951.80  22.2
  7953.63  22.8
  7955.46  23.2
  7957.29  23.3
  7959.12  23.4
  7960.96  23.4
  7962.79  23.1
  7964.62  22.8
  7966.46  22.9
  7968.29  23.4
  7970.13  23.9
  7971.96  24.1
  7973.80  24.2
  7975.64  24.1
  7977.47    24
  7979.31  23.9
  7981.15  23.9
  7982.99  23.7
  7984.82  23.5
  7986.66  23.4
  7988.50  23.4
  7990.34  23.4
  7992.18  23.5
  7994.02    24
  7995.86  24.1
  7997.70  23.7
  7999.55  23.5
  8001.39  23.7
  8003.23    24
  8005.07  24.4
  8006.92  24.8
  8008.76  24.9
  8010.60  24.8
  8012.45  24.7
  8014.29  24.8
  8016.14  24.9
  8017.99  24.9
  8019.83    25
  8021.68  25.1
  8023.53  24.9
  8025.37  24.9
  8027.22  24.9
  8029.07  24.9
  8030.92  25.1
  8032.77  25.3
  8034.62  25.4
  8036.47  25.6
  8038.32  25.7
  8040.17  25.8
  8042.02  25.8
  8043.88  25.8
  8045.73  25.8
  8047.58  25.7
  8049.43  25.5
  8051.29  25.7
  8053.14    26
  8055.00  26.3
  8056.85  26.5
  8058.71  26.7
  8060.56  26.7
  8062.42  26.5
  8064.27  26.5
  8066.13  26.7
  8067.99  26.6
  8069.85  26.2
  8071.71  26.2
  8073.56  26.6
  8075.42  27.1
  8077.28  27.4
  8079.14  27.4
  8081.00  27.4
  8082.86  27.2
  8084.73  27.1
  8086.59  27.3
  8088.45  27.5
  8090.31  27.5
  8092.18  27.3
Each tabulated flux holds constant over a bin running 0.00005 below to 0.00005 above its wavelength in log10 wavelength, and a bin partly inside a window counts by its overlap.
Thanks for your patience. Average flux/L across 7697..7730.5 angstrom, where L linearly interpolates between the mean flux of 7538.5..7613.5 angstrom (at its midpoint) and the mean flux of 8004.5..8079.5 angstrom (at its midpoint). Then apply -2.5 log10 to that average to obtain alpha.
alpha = 0.413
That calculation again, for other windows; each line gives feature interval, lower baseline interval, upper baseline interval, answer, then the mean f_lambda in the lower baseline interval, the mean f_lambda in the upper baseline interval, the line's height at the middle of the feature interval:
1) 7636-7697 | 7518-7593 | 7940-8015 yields 0.345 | 25.1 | 23.5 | 24.7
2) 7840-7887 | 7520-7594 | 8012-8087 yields 0.249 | 25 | 26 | 25.6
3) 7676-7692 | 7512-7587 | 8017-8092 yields 0.430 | 25.1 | 26.1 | 25.4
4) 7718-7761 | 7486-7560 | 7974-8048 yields 0.318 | 24.6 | 24.6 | 24.6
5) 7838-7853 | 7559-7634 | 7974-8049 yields 0.218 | 23.5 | 24.6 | 24.1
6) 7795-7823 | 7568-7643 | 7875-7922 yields 0.107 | 22.9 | 21.6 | 22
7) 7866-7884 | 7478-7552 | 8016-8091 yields 0.236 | 24.4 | 26.1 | 25.5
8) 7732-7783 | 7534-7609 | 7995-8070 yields 0.330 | 24.4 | 25.3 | 24.8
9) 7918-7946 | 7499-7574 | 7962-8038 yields 0.112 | 24.8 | 24.2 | 24.3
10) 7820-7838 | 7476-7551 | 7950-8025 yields 0.220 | 24.4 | 23.9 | 24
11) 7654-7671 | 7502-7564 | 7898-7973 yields 0.361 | 24.9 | 22.2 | 24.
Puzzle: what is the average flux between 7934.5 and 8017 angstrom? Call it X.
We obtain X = 23.5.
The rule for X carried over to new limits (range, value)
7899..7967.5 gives 22.1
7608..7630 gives 22.7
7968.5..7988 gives 23.8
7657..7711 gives 16.4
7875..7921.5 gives 21.6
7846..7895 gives 20.7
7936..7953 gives 22.3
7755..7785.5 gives 18.1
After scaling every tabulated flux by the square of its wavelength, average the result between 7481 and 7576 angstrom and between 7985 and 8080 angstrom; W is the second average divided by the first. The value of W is 1.17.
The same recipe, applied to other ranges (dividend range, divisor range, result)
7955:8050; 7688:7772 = 1.48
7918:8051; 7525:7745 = 1.25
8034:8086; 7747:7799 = 1.58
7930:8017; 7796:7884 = 1.21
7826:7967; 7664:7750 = 1.30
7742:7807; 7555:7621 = 0.80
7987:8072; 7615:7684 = 1.44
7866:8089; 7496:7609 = 1.08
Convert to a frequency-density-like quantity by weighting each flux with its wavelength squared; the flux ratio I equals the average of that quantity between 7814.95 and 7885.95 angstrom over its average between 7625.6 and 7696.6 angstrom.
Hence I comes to 1.2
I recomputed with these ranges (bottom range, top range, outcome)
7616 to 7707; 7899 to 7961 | 1.27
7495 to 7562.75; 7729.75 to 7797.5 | 0.79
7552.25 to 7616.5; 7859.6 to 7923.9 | 0.96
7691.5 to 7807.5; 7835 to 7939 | 1.22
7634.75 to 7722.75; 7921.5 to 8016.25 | 1.43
